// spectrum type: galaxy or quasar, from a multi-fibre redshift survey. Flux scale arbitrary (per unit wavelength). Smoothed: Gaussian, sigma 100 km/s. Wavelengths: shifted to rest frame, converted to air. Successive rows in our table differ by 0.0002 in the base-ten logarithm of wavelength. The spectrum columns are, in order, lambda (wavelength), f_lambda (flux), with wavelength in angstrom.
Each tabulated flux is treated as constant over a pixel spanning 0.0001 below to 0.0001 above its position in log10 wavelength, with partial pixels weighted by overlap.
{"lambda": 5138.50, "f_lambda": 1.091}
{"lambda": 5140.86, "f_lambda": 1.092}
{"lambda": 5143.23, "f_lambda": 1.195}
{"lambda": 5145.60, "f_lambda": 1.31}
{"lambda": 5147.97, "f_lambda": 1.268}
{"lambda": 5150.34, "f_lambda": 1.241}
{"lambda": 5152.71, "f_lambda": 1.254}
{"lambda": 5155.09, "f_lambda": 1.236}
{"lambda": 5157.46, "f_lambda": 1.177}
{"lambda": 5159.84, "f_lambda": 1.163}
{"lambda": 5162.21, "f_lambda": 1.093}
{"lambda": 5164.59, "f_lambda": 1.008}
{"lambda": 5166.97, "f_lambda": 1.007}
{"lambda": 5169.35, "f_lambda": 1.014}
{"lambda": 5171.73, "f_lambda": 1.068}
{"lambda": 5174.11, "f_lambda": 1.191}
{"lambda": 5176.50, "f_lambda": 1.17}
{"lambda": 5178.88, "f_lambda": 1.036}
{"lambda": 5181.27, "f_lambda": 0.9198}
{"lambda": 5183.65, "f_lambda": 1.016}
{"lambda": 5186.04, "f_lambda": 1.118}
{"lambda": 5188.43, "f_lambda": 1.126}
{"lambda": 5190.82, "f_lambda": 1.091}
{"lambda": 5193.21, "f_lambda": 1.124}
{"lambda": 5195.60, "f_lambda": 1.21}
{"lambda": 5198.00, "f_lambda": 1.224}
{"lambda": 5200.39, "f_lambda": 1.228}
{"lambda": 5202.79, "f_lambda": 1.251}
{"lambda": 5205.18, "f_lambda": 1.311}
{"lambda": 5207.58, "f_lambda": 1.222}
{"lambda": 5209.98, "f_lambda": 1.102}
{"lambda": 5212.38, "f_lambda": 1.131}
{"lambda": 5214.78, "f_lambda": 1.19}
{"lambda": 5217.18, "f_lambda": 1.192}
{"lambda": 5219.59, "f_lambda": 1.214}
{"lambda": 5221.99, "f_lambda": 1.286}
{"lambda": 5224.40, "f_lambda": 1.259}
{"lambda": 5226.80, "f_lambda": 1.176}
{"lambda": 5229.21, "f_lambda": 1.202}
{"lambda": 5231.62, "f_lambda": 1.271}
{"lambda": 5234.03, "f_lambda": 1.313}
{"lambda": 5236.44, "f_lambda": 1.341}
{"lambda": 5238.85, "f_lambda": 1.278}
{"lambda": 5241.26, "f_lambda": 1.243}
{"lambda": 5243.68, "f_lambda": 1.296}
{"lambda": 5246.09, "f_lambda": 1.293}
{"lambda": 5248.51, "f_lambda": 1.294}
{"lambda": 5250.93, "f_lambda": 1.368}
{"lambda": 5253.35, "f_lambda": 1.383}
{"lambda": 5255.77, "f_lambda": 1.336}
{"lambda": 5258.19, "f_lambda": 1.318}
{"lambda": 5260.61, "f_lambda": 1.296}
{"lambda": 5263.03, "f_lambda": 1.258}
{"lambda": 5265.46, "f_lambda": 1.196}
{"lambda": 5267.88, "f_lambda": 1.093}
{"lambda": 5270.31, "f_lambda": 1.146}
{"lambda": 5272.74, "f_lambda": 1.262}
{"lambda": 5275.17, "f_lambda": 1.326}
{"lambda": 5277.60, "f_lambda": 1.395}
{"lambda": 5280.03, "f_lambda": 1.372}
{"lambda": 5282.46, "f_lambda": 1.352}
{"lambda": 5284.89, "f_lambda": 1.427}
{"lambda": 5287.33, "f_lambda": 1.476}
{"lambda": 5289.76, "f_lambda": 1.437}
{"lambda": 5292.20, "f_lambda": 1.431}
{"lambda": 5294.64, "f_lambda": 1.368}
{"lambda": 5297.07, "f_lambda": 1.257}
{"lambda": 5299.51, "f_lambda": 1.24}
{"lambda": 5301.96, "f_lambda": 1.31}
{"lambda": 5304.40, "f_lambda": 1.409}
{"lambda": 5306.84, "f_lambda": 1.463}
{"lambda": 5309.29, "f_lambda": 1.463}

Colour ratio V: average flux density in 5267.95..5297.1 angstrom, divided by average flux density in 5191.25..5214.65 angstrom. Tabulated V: 1.1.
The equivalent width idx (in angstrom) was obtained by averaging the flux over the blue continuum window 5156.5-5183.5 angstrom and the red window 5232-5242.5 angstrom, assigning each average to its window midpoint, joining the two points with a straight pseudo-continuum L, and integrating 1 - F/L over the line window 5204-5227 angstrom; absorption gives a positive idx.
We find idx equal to 0.2 angstrom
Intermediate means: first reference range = 1.07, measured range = 1.21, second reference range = 1.29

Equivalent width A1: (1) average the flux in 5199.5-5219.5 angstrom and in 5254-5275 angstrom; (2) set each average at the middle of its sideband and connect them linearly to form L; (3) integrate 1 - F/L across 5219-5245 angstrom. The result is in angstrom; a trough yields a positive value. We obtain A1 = -0.9 angstrom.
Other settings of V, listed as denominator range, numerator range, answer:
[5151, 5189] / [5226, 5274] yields 1.15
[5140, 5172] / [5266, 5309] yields 1.16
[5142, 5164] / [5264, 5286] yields 1.06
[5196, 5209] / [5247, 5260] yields 1.08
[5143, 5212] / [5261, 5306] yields 1.15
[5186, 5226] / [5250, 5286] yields 1.09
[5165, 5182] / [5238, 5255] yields 1.24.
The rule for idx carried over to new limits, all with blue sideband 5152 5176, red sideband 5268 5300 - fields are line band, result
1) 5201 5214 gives -0.1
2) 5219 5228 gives -0.1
